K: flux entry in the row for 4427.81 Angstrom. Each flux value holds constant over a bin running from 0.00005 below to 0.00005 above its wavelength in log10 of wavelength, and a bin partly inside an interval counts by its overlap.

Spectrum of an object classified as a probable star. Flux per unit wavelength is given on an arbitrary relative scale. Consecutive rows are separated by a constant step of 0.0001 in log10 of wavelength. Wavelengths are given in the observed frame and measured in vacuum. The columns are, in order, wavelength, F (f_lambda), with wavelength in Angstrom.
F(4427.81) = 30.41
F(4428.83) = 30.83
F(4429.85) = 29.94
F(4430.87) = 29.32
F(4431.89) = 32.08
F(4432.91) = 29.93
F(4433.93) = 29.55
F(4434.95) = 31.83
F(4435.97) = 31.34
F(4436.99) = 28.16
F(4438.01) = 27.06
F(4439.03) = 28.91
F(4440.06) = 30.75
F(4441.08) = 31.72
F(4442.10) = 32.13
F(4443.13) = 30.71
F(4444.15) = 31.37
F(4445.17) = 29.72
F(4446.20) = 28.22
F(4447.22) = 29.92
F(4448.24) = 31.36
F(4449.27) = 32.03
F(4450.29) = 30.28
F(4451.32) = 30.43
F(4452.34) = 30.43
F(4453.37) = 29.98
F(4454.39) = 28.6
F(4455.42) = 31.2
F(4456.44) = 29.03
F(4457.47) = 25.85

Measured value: 30.41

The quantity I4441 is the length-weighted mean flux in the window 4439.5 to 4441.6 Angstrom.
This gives 31.2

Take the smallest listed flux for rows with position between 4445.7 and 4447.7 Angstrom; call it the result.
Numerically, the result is 28.22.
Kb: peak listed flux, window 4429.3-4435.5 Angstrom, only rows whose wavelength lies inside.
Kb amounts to 32.08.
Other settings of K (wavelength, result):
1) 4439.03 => 28.91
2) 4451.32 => 30.43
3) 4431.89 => 32.08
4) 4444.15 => 31.37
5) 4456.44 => 29.03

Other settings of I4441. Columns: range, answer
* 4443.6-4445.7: 30.5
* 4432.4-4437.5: 30.2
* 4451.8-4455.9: 30.1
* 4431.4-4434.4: 30.5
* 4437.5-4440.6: 28.9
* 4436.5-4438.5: 27.6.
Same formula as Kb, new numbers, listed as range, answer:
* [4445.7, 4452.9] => 32.03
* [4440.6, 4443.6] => 32.13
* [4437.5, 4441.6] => 31.72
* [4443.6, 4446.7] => 31.37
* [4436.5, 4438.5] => 28.16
